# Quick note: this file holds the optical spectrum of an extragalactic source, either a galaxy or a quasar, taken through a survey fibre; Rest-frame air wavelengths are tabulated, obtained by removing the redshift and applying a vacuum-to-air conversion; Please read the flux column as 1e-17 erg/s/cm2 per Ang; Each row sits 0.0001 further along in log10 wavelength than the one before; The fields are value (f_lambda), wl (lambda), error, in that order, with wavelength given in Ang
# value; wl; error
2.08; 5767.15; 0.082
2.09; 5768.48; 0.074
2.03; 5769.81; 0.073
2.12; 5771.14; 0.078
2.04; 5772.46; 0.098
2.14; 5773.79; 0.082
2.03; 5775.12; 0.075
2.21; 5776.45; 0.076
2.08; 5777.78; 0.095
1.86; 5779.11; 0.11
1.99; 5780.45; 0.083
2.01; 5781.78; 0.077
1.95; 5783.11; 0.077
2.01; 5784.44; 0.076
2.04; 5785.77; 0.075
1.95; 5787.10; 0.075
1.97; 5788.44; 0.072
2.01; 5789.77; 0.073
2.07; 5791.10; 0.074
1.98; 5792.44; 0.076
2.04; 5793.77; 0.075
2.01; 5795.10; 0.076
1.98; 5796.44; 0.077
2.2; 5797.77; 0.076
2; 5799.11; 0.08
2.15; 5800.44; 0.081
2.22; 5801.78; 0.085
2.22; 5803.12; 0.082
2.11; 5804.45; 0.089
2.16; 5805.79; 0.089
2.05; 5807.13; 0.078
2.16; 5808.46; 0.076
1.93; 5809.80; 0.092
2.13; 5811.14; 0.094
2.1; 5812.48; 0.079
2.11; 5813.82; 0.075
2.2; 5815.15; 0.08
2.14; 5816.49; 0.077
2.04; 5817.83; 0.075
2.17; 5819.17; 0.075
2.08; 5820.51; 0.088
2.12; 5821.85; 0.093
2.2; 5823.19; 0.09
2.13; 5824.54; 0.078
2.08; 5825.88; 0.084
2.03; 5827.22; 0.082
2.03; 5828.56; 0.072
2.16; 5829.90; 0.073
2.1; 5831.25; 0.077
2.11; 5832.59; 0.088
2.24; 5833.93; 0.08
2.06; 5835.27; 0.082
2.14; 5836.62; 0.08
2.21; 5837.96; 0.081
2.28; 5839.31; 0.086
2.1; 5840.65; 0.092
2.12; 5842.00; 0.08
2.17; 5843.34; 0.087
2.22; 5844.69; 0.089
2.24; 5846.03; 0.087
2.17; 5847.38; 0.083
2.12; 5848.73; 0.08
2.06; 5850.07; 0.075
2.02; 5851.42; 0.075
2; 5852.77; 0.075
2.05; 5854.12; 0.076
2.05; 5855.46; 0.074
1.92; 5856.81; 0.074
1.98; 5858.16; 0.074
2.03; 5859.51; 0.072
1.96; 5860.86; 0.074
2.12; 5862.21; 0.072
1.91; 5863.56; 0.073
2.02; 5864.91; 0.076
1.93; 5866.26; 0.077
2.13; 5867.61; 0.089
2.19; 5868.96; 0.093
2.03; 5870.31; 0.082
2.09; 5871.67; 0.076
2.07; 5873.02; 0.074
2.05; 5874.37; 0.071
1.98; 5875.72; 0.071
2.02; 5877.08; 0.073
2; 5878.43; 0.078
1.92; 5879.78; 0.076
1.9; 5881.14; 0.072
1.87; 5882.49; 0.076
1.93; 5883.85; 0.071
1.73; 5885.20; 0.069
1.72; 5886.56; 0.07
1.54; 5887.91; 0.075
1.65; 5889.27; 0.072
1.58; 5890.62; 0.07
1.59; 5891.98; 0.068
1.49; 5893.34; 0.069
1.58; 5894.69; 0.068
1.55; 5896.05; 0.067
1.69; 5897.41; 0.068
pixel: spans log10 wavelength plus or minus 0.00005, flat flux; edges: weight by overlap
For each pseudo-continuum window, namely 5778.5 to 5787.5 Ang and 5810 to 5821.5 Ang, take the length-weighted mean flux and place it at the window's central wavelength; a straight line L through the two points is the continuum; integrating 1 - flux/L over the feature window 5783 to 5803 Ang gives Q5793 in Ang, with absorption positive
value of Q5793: -0.3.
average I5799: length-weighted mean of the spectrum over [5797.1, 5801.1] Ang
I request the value 2.12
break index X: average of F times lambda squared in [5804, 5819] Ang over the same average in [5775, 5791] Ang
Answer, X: 1.1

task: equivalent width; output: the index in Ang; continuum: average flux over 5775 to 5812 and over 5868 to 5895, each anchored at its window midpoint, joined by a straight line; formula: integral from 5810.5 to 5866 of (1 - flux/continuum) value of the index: -4.18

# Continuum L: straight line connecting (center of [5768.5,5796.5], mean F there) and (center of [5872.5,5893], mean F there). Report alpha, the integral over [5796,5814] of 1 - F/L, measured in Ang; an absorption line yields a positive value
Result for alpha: -1.2 Ang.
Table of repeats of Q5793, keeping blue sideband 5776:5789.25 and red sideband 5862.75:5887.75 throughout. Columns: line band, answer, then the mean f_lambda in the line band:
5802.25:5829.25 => -1.6 Ang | 2.11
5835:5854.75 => -1.6 Ang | 2.13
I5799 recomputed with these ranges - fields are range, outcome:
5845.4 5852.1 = 2.12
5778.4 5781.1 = 1.92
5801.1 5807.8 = 2.15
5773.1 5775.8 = 2.08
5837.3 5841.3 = 2.2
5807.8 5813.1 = 2.08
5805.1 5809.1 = 2.12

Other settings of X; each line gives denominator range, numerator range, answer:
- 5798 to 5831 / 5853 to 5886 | 0.96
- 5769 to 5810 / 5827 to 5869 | 1.04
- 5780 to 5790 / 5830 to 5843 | 1.10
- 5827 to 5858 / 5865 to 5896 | 0.89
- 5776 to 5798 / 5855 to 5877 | 1.03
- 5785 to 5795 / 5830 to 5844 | 1.09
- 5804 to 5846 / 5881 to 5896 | 0.81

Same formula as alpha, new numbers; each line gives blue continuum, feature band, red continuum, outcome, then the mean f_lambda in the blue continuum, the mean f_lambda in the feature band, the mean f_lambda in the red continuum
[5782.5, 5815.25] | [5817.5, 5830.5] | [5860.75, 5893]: -0.6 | 2.07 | 2.11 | 1.91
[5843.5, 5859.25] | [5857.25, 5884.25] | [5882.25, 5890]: -1.8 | 2.08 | 2.01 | 1.73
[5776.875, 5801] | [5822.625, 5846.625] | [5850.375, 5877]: -1.4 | 2.02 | 2.14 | 2.03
